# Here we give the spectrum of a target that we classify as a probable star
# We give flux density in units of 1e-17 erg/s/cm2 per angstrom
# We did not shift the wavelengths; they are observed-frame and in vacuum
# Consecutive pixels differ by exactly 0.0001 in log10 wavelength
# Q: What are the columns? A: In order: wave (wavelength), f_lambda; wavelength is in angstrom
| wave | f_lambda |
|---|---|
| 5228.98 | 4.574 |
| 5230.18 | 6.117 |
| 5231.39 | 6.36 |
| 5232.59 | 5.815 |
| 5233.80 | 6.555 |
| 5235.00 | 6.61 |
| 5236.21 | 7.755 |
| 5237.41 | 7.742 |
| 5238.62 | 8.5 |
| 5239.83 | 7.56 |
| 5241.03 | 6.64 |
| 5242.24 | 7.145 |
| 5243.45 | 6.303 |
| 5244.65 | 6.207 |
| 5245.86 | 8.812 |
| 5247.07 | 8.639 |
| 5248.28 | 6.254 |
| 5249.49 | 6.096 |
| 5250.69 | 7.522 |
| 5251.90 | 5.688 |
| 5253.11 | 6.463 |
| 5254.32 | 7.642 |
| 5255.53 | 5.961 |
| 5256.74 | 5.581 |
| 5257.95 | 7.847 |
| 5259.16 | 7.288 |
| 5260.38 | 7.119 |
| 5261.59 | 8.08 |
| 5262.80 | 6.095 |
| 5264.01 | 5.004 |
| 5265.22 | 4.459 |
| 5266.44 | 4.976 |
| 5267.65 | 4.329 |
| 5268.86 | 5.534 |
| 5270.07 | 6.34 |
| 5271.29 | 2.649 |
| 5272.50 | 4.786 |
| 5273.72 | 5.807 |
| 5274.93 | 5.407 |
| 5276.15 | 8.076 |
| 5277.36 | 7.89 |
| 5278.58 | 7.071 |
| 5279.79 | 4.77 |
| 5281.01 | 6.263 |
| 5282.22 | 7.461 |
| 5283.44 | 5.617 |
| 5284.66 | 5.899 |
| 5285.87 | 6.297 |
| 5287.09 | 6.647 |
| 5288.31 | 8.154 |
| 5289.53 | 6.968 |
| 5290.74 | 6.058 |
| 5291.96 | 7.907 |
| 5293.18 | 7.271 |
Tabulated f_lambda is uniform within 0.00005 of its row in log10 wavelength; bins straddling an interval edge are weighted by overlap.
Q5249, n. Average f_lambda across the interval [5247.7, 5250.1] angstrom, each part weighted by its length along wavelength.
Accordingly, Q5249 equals 6.2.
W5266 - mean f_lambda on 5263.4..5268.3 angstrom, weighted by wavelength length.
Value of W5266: 4.7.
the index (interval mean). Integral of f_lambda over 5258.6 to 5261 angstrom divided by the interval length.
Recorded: 7.19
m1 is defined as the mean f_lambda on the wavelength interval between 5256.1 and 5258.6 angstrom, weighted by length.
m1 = 6.72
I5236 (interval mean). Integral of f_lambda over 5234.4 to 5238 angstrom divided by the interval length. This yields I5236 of 7.38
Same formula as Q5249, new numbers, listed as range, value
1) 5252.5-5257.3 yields 6.42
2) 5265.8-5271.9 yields 4.76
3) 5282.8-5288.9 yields 6.52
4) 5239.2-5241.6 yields 7.13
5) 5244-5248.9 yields 7.46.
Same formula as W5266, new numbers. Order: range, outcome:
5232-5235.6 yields 6.33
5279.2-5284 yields 6.03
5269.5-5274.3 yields 4.87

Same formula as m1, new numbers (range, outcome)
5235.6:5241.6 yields 7.65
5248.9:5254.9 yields 6.69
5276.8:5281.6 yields 6.48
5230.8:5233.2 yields 6.09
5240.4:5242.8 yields 6.91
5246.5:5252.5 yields 6.84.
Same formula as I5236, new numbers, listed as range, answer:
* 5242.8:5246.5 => 7.12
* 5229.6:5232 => 6.24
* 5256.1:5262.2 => 7.17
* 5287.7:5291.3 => 7.08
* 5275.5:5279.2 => 7.64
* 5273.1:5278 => 6.79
